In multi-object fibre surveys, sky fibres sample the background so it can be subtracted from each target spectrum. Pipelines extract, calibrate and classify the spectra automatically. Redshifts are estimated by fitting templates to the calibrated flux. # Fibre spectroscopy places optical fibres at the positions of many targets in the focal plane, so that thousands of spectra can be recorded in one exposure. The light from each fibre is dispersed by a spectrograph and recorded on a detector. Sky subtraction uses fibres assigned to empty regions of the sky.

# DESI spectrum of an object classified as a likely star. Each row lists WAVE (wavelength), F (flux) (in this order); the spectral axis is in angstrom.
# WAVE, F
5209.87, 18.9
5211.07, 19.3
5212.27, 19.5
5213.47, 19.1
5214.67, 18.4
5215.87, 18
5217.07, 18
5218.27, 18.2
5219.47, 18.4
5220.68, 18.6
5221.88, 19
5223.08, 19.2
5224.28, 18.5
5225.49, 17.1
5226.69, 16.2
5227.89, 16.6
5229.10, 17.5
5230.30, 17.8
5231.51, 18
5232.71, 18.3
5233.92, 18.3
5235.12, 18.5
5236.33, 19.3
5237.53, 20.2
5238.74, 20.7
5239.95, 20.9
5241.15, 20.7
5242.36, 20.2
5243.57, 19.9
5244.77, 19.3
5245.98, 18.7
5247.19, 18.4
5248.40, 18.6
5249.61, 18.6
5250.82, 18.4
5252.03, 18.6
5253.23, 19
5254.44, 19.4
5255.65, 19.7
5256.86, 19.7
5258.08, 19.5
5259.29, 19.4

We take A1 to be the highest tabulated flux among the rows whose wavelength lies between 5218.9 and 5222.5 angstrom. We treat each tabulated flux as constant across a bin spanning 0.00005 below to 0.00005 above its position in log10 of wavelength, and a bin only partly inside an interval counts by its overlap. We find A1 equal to 19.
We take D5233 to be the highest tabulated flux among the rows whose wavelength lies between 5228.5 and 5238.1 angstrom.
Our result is 20.2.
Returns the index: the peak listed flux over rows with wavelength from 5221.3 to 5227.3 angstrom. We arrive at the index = 19.2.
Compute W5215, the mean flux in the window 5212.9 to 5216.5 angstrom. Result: 18.5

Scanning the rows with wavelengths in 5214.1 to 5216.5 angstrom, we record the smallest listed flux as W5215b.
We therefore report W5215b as 18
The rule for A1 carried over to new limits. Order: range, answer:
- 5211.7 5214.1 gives 19.5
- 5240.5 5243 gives 20.7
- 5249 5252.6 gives 18.6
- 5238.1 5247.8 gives 20.9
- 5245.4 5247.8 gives 18.7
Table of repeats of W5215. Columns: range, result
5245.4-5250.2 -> 18.6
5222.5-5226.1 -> 18.3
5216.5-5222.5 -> 18.4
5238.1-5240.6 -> 20.8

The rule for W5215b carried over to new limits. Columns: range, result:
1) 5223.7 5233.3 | 16.2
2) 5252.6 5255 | 19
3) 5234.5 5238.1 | 18.5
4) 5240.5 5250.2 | 18.4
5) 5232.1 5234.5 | 18.3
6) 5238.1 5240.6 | 20.7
